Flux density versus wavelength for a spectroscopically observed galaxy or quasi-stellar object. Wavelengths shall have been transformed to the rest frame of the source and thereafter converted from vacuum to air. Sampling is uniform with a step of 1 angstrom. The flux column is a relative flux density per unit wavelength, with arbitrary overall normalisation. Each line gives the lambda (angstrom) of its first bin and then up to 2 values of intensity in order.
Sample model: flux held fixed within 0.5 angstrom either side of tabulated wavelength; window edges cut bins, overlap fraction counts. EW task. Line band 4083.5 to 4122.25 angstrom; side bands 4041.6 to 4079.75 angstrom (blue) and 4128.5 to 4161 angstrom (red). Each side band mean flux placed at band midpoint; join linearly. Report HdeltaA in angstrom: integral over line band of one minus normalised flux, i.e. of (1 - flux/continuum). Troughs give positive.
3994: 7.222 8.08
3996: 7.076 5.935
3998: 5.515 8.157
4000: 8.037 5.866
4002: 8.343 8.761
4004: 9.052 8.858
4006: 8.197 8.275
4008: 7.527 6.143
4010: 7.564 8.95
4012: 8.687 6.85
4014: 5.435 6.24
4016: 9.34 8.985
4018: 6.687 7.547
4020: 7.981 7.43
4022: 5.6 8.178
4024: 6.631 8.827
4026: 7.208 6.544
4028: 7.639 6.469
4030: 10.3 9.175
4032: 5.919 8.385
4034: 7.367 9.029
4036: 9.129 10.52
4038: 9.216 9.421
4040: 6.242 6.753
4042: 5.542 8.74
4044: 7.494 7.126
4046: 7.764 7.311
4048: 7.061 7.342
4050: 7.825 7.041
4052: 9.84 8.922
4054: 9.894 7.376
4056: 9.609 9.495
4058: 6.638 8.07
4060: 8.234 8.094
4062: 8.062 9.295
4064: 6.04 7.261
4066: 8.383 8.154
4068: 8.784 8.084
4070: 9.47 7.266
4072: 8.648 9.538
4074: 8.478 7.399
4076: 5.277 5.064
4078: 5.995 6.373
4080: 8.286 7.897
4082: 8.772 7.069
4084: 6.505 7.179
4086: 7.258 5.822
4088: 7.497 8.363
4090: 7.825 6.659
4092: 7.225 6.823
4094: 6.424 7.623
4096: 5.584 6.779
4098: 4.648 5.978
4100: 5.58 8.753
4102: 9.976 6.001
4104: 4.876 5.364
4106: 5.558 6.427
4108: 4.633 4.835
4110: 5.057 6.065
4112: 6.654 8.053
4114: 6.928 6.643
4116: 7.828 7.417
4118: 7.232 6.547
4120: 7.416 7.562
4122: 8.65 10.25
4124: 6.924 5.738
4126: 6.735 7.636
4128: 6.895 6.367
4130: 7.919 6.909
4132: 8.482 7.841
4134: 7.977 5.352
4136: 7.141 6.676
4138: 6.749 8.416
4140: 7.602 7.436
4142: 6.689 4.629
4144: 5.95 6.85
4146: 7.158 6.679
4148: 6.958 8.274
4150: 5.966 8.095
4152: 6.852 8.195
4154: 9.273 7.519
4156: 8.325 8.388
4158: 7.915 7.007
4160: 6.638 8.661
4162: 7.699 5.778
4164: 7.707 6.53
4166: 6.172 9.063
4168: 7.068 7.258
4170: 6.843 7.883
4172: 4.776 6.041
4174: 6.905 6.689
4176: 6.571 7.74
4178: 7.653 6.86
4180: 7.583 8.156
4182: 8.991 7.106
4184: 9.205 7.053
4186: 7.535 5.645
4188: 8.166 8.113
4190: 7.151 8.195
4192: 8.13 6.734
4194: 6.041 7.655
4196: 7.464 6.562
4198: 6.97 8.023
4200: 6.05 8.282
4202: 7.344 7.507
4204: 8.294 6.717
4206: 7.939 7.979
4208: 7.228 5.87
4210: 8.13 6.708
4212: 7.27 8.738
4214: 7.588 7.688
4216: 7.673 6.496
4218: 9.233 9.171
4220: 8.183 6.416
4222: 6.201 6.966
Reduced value 4.3 angstrom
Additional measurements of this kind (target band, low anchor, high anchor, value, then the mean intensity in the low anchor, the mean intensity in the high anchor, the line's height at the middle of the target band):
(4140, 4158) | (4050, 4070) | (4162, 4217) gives 0.8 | 8.3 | 7.31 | 7.62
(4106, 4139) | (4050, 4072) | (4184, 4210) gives 3.7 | 8.28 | 7.36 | 7.87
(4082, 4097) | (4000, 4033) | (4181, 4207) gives 1.1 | 7.68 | 7.5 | 7.6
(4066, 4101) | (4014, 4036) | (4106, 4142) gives 0.3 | 7.67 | 7.03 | 7.29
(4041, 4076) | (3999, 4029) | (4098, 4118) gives -4.7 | 7.62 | 6.43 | 7.06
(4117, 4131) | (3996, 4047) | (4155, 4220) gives 0.3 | 7.7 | 7.42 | 7.53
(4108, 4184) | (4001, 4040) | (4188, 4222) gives 4.4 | 7.91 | 7.49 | 7.63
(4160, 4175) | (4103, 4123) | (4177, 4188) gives 0.8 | 6.59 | 7.61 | 7.39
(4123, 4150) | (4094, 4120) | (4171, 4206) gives -1.1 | 6.46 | 7.31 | 6.77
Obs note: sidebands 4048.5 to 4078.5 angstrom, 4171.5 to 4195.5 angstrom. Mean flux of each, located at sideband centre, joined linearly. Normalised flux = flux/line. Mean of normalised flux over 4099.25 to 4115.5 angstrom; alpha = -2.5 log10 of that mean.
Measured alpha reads 0.22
